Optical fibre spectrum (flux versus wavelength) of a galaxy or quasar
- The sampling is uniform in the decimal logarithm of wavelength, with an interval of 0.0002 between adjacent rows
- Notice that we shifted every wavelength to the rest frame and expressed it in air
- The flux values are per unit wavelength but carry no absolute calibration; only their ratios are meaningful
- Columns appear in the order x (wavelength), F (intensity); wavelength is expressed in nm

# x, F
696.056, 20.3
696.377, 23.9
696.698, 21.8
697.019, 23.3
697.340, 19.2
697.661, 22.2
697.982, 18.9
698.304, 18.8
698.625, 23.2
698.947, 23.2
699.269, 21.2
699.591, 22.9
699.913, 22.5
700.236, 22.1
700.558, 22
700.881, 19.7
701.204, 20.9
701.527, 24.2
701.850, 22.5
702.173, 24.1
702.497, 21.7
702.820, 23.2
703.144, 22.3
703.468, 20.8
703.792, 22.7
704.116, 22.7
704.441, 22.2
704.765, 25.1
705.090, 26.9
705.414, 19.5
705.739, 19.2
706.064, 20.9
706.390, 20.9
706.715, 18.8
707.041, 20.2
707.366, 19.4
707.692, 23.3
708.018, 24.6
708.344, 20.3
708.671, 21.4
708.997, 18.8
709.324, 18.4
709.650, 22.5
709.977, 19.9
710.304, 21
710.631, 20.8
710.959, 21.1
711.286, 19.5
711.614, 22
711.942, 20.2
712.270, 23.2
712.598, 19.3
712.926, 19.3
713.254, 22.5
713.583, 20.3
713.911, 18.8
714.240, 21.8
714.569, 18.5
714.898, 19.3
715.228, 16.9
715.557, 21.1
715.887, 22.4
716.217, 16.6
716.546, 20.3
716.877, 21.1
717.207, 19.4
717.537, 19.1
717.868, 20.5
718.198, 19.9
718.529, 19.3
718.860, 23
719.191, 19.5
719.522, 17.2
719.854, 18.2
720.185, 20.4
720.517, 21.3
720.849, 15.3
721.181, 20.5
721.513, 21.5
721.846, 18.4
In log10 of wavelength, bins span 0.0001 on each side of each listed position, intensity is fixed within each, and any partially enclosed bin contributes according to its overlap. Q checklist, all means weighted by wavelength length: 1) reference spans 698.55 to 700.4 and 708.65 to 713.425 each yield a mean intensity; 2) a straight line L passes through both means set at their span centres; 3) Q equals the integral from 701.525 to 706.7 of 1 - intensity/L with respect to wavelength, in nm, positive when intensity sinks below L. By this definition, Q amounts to -0.124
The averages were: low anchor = 22.5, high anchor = 20.6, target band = 22.3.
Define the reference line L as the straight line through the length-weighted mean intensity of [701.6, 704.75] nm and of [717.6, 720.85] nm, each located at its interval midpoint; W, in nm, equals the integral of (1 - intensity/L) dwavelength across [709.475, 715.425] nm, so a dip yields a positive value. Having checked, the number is 0.15 nm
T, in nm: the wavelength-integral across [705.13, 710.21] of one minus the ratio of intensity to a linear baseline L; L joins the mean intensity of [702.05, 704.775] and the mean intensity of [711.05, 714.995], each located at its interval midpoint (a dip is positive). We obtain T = 0.220 nm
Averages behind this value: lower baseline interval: 22.6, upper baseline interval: 20.4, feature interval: 20.7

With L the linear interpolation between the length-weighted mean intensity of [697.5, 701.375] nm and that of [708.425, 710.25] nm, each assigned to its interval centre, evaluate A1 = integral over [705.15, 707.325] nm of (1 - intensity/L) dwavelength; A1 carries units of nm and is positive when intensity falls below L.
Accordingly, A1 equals 0.04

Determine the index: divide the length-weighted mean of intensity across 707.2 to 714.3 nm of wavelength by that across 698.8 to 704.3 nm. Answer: 0.9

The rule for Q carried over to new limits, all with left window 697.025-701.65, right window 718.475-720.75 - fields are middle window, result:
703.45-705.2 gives -0.20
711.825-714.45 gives -0.04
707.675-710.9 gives -0.05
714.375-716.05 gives 0.04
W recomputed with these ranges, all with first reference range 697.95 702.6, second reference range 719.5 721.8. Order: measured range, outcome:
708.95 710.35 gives 0.038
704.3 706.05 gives -0.093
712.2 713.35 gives -0.029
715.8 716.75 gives 0.012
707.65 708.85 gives -0.078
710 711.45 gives 0.003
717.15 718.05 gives -0.001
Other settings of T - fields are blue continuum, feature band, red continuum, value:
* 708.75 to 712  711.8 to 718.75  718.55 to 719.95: -0.03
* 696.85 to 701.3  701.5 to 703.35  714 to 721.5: -0.15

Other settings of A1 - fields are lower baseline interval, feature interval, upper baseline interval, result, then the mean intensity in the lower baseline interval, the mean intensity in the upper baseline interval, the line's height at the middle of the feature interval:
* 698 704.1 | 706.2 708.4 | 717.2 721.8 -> 0.012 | 22.1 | 19.6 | 21.2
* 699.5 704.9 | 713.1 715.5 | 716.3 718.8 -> 0.084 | 22.4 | 20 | 20.5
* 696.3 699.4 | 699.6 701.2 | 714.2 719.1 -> -0.026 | 21.5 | 19.9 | 21.3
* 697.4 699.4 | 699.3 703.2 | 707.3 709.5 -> -0.223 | 21.2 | 21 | 21.1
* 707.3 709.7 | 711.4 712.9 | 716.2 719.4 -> -0.021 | 21.1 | 20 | 20.7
